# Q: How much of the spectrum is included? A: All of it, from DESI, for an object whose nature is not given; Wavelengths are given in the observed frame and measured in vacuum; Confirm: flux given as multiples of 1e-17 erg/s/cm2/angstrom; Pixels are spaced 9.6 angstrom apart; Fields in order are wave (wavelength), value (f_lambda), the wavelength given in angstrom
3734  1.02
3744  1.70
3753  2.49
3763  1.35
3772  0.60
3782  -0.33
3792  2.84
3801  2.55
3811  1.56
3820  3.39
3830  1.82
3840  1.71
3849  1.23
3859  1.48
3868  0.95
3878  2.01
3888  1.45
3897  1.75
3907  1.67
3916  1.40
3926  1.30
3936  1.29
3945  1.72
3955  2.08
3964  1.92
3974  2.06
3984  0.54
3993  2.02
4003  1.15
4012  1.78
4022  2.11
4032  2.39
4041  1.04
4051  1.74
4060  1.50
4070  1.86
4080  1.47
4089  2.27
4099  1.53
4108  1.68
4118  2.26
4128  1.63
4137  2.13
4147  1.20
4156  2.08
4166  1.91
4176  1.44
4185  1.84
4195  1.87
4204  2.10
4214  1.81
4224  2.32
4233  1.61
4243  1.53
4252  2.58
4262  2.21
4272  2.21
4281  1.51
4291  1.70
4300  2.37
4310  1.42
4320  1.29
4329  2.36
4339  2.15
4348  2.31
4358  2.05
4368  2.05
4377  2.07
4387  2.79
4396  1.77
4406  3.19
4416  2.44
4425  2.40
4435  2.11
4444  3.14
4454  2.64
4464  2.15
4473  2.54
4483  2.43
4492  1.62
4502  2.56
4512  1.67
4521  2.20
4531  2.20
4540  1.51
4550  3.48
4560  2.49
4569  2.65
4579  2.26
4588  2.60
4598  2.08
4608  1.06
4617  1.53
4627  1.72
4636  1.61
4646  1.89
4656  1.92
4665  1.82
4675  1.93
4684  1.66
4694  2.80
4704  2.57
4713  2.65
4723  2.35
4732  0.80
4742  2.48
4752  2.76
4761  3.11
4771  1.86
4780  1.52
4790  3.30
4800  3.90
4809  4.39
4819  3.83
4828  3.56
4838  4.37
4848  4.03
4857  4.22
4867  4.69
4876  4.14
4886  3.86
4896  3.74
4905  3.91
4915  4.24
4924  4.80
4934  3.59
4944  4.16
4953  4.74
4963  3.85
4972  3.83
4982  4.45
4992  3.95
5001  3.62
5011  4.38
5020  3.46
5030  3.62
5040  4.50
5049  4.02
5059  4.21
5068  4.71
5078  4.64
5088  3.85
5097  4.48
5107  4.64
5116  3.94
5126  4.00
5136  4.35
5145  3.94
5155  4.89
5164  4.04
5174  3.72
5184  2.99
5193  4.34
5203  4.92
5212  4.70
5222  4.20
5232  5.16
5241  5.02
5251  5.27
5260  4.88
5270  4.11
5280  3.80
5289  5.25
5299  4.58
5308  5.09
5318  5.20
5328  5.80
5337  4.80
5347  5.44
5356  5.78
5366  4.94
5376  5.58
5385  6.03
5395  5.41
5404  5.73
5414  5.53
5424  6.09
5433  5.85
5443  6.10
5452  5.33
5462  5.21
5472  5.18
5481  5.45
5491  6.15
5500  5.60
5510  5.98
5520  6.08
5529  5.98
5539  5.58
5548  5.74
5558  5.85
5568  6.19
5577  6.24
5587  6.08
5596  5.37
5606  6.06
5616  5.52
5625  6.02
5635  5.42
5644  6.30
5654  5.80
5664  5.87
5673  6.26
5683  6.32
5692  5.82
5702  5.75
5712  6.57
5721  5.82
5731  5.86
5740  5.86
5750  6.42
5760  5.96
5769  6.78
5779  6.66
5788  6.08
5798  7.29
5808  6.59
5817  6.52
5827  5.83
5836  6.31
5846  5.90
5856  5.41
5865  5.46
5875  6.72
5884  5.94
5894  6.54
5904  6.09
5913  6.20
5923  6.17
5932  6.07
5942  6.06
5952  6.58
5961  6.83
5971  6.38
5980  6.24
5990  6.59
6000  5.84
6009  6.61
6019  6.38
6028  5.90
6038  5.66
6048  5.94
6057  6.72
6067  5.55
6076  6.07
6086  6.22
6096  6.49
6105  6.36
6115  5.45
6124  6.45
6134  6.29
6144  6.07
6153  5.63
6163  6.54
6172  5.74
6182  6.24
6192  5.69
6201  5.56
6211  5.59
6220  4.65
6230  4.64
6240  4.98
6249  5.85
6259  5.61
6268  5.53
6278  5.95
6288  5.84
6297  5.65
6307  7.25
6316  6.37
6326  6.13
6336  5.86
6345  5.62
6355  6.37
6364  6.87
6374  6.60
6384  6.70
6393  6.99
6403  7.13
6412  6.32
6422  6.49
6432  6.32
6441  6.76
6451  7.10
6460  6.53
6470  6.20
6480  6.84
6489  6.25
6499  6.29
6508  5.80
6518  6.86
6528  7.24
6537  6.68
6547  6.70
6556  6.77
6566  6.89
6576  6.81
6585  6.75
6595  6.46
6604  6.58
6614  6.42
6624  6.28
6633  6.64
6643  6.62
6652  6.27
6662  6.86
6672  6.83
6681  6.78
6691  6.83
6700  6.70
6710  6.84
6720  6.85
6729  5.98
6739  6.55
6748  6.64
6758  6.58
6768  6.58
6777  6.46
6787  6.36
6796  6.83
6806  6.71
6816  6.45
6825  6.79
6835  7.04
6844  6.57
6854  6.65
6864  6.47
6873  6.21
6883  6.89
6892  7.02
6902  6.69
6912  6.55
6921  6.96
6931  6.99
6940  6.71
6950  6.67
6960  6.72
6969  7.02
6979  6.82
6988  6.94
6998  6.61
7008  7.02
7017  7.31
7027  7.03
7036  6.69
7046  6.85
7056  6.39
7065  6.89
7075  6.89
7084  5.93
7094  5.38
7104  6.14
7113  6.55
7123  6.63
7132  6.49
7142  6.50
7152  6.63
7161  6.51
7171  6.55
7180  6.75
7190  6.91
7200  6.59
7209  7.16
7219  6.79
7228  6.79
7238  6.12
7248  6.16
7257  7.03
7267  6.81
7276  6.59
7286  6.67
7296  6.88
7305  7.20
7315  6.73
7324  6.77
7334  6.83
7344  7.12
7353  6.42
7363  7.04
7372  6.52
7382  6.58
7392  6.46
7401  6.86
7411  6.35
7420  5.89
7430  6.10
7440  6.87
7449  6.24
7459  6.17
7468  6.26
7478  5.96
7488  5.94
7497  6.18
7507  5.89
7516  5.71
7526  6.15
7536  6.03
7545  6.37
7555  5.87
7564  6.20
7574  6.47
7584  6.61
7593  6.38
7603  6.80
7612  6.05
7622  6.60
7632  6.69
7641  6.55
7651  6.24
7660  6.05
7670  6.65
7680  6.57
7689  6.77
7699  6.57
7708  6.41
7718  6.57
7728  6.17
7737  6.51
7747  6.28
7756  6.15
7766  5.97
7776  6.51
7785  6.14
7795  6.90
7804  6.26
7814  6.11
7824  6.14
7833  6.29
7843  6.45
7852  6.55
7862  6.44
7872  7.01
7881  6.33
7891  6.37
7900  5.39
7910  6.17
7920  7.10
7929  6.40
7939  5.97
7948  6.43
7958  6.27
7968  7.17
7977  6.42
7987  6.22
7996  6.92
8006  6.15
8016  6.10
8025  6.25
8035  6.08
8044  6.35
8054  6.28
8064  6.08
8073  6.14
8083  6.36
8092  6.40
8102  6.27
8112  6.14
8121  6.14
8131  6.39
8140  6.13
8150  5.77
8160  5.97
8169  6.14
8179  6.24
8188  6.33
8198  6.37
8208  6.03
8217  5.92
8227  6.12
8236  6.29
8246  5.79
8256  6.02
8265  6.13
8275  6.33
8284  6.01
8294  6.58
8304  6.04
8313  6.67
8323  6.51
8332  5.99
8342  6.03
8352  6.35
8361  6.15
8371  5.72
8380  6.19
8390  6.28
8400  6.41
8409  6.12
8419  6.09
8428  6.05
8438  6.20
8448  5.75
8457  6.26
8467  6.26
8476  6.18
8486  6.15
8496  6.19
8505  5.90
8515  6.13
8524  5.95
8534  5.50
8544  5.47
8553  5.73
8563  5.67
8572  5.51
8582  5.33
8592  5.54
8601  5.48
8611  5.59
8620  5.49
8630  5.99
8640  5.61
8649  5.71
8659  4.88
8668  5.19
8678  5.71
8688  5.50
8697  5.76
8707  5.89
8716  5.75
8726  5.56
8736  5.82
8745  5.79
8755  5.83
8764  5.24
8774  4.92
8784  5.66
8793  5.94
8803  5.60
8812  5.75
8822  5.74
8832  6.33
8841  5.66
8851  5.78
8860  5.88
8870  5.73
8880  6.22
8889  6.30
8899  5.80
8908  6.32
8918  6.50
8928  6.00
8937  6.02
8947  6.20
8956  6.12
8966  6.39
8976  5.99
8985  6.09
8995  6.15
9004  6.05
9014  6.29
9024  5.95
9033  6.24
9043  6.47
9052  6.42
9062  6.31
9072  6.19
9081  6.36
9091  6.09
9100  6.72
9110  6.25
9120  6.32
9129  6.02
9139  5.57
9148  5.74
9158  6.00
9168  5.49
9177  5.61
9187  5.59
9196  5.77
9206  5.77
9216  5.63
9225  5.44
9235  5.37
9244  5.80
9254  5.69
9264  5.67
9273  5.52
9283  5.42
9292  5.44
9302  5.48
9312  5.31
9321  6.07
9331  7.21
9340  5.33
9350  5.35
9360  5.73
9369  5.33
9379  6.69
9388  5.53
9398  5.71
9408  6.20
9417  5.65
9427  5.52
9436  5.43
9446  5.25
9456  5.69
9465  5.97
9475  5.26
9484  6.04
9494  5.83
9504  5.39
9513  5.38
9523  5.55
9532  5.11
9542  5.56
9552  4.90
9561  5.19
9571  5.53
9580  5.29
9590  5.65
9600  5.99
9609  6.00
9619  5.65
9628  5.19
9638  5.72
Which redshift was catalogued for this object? 0.204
